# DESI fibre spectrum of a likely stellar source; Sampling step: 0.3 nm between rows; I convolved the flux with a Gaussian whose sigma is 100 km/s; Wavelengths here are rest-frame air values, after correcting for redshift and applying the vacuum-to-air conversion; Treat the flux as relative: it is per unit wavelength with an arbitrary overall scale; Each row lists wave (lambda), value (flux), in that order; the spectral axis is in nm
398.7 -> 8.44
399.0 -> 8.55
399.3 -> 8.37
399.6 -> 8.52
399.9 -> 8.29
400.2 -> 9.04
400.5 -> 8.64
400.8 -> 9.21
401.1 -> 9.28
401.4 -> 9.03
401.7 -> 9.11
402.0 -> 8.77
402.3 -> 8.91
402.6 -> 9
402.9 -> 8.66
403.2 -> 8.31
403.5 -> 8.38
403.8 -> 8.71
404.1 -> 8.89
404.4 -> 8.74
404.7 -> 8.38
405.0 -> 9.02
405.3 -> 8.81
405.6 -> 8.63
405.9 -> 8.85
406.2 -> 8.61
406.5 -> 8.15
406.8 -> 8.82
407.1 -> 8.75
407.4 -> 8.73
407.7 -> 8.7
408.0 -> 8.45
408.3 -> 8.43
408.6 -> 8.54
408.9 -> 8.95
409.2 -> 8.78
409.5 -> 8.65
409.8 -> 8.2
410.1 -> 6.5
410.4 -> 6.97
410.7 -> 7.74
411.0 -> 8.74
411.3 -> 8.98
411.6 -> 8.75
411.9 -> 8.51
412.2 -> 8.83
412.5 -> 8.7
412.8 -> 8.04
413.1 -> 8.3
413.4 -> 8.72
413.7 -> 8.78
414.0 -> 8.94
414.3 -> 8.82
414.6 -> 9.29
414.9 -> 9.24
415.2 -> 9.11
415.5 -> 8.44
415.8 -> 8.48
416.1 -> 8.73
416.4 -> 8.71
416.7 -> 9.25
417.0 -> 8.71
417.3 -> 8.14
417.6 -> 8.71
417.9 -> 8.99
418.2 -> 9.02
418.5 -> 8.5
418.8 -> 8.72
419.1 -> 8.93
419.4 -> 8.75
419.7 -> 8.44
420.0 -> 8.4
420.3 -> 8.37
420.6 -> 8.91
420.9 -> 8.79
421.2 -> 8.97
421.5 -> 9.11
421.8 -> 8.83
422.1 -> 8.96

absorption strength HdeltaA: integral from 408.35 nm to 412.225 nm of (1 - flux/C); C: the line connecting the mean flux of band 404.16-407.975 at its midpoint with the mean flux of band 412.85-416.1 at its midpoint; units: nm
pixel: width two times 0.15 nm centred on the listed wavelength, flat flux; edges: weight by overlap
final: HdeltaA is 0.19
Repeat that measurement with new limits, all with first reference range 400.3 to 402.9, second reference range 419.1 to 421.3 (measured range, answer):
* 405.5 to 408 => 0.07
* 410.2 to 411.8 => 0.11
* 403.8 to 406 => 0.04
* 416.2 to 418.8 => -0.01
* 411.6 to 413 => 0.04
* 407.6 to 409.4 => 0.05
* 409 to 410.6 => 0.18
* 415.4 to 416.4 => 0.02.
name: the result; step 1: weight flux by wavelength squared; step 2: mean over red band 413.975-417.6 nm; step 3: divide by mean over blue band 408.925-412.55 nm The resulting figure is 1.09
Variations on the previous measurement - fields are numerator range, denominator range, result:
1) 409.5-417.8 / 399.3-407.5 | 1.03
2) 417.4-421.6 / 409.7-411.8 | 1.14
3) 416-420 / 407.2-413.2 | 1.08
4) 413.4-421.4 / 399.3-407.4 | 1.07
